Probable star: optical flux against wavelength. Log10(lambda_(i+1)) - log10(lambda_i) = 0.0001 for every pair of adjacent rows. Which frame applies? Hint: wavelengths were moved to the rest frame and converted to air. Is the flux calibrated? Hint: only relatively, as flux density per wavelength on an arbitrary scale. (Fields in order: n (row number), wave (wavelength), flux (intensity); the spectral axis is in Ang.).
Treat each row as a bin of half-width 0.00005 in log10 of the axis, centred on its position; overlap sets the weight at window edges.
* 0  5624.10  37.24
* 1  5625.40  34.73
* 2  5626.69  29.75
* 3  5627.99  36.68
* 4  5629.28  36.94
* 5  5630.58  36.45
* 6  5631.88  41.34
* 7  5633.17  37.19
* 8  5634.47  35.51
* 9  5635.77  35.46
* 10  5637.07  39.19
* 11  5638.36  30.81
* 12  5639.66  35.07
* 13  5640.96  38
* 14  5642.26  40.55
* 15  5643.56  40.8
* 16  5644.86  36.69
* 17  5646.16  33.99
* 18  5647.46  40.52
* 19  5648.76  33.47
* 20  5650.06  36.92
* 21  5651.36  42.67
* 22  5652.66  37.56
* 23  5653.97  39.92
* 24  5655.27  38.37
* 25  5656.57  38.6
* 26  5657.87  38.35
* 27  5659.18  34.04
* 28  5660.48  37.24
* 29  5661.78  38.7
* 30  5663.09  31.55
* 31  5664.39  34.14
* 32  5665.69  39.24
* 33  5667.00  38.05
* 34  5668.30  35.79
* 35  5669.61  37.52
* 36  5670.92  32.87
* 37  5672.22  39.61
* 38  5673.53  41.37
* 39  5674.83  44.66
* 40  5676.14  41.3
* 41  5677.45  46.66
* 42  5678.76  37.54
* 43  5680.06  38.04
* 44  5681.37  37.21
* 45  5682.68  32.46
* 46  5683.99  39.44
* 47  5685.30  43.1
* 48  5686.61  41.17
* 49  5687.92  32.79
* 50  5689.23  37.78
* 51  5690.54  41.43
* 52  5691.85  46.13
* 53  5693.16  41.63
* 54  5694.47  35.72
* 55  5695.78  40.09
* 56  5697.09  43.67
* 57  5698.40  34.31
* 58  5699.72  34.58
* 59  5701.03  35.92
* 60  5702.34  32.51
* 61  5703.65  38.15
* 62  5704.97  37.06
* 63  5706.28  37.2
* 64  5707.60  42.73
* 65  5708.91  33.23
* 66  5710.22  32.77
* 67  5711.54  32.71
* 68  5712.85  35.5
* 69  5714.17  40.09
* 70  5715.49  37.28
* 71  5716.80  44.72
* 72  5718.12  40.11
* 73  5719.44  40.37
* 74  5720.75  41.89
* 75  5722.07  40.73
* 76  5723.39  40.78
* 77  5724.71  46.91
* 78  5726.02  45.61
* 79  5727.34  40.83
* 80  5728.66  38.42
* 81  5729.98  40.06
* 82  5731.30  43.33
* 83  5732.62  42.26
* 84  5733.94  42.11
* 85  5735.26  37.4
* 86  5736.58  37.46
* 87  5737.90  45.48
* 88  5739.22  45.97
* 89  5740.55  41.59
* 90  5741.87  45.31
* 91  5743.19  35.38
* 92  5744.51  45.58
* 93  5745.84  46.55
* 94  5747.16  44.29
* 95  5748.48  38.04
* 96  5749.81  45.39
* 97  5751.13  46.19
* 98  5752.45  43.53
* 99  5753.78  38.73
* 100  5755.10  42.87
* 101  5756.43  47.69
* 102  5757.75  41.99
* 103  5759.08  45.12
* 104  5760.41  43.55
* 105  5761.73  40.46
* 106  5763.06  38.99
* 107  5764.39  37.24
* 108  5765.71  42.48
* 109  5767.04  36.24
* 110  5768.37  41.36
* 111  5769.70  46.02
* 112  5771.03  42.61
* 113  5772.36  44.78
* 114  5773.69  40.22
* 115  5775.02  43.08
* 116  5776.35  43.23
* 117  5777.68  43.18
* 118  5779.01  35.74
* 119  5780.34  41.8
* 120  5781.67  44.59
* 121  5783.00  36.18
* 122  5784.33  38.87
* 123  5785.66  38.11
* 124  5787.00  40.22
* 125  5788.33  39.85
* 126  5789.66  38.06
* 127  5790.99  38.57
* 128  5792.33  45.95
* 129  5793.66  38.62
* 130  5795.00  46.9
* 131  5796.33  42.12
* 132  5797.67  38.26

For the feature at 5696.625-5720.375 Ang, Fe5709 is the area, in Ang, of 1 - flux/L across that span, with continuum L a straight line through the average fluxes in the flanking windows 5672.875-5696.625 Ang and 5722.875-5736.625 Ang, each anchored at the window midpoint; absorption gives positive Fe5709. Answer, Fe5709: 2.0 Ang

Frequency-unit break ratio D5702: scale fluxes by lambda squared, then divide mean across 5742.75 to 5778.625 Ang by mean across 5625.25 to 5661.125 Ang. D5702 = 1.2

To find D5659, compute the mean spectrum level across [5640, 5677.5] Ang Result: 38.1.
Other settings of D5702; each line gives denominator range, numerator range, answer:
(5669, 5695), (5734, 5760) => 1.11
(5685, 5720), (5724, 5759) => 1.13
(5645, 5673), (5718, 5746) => 1.16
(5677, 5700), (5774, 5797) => 1.08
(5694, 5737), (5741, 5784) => 1.10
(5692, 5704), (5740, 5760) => 1.17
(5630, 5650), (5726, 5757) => 1.19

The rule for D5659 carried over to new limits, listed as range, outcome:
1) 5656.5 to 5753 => 39.6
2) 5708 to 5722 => 38.1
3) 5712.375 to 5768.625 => 41.8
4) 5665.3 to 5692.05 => 39.1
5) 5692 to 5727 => 38.8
